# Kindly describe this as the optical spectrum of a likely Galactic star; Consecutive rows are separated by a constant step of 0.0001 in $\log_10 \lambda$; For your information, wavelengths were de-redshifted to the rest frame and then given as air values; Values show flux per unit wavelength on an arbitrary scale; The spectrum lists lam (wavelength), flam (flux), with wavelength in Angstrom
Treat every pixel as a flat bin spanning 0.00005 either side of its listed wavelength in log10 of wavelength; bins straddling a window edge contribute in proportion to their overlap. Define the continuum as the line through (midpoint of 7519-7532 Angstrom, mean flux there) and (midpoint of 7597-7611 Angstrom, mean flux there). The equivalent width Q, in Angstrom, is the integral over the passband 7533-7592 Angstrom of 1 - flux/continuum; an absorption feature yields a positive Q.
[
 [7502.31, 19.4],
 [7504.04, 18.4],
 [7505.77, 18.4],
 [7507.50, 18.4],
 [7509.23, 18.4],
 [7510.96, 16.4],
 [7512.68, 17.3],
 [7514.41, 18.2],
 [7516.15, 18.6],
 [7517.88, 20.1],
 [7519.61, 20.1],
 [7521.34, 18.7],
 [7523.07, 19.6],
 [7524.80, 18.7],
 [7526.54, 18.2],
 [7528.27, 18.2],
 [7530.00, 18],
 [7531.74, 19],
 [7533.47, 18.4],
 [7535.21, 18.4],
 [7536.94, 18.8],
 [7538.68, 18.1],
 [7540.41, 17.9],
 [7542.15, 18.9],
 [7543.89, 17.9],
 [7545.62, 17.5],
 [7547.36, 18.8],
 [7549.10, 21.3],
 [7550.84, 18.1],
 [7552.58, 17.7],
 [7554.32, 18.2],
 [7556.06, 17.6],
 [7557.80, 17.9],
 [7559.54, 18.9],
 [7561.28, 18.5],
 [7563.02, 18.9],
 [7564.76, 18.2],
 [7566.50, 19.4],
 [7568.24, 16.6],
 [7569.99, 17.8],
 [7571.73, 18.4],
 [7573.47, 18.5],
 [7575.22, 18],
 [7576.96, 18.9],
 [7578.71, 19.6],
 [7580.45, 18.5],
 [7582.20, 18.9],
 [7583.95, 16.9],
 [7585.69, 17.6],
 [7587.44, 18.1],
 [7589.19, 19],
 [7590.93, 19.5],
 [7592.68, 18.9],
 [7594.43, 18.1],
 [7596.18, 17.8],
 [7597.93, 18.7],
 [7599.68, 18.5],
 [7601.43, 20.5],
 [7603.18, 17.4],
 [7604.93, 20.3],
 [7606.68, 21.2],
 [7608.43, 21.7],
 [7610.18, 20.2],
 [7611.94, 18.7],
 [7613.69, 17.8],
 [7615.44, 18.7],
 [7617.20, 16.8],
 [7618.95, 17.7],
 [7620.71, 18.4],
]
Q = 2.6 Angstrom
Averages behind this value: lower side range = 18.8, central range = 18.4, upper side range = 19.8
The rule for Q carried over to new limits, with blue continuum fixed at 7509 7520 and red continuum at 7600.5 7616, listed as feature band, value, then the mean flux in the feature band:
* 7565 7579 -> 0.59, 18.3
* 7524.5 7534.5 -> 0.10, 18.4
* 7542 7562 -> 0.48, 18.4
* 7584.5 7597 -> 0.65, 18.4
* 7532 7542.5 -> 0.14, 18.4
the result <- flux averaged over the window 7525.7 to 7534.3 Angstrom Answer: 18.4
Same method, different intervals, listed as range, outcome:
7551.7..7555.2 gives 17.9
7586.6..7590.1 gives 18.6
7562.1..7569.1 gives 18.3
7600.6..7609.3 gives 20.2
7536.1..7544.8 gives 18.3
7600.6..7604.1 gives 19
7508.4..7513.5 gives 17.4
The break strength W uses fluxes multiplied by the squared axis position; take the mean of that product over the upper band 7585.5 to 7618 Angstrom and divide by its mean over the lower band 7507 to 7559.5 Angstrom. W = 1.05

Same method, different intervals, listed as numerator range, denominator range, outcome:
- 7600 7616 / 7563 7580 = 1.07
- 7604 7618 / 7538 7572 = 1.08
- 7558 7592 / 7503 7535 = 1.01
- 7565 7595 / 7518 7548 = 1.00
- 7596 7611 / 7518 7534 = 1.07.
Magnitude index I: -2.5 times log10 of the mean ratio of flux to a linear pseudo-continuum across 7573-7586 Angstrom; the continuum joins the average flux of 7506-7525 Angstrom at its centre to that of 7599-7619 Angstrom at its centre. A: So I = 0.04 mag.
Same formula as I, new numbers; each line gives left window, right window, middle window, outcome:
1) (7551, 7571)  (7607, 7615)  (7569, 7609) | 0.013 mag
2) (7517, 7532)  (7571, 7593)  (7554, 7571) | 0.027 mag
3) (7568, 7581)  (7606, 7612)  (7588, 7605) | 0.058 mag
